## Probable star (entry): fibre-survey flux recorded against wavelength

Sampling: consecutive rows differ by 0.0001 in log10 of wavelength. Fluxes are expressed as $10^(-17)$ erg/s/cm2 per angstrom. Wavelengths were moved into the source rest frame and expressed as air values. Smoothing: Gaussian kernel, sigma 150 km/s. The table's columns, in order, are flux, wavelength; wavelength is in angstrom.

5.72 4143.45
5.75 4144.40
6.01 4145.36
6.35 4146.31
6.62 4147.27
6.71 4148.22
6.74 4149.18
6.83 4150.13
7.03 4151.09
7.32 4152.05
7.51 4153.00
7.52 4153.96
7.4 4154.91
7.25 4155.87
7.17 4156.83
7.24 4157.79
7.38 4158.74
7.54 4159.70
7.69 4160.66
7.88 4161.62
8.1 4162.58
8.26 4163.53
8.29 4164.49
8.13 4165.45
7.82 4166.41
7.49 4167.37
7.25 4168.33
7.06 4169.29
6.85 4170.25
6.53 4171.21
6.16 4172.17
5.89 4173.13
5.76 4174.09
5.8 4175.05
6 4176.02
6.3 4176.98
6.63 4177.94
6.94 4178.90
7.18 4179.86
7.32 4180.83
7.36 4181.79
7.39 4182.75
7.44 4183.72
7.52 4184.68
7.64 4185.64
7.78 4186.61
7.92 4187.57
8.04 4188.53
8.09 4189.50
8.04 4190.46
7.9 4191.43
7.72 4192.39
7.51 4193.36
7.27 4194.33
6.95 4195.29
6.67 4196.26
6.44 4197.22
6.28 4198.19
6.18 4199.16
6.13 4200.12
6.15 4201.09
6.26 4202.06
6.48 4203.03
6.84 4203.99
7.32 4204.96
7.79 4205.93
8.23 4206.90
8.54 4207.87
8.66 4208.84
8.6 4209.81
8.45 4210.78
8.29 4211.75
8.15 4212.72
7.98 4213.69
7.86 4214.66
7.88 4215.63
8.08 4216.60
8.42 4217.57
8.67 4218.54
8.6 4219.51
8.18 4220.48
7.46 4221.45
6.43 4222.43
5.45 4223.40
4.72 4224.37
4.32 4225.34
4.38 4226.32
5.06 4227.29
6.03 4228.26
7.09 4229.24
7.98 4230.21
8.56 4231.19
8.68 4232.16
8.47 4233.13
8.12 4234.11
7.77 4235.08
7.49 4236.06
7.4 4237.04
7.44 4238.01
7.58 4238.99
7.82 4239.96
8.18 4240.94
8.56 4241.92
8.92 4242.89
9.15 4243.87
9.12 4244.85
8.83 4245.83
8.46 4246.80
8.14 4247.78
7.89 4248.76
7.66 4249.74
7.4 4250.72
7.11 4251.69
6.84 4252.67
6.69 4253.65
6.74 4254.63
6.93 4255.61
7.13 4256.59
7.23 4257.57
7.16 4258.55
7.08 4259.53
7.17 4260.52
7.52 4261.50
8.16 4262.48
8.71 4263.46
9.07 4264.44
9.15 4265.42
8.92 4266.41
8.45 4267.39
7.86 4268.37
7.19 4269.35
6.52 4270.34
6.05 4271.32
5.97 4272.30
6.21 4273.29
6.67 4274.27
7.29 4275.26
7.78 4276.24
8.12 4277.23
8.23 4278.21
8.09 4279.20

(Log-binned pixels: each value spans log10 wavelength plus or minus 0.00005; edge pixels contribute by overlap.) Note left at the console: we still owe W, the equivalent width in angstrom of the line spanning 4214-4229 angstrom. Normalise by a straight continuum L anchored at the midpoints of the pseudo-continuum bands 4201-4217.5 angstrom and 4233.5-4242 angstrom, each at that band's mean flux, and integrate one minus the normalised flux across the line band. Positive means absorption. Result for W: 1.9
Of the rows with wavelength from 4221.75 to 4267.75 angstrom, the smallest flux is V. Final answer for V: 4.32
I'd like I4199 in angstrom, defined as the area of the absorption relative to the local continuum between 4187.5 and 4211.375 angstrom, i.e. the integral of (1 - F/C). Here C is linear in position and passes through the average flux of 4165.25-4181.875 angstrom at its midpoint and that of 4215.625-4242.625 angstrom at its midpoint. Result -1.2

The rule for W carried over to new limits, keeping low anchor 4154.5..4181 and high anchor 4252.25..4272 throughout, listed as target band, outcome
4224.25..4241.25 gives 0.67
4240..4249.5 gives -1.38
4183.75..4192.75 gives -0.79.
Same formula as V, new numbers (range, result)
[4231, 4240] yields 7.4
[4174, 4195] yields 5.76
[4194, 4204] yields 6.13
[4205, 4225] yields 4.72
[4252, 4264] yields 6.69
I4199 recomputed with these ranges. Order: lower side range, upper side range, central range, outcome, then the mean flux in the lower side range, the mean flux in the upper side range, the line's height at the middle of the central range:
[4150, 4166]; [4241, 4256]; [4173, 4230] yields 4.4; 7.58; 7.91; 7.74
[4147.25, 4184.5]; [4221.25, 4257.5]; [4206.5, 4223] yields -1.9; 7.13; 7.35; 7.28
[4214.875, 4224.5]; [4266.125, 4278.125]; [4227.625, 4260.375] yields -1.5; 7.5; 7.26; 7.39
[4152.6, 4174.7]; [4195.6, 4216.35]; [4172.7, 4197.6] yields 0.7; 7.3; 7.39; 7.35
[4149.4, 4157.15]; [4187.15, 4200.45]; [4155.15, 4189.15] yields 0.0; 7.24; 7.24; 7.24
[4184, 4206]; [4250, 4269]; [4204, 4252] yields -1.8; 7.16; 7.65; 7.41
